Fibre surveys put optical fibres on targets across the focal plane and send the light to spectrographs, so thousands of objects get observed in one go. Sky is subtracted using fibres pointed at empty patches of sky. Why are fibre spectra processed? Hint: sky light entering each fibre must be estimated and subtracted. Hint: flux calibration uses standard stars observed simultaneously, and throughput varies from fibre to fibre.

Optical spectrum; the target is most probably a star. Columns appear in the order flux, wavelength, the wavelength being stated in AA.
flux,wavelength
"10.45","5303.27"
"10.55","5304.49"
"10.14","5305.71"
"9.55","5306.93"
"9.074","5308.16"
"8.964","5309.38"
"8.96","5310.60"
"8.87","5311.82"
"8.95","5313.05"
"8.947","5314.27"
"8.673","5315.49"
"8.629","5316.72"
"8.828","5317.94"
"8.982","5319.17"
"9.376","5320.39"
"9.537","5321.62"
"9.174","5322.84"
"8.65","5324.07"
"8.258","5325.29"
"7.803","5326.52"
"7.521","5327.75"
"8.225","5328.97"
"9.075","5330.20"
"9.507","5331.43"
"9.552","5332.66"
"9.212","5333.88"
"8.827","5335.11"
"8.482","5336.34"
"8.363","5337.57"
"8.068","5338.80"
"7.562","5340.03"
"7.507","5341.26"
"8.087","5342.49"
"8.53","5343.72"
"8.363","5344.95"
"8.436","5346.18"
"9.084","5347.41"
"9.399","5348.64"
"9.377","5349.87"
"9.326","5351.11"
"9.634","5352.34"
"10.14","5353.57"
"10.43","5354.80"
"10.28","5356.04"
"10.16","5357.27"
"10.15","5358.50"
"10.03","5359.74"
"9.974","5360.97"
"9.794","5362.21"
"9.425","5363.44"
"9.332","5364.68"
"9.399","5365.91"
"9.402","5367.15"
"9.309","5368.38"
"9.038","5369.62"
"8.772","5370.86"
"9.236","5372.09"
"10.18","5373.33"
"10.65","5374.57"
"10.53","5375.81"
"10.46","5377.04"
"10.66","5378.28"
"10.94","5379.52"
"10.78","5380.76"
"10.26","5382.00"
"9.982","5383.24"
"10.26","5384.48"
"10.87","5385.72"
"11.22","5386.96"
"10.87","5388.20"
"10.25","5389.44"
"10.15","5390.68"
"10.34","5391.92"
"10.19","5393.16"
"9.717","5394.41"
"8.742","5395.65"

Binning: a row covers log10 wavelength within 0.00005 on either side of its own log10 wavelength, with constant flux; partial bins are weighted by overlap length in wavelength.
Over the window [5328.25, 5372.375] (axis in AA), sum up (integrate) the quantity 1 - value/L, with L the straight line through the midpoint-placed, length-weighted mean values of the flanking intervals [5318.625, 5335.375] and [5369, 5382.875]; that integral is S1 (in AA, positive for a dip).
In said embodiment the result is 1.43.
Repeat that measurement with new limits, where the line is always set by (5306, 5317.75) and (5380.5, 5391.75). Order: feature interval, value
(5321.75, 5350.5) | 2.71 AA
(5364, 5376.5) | 0.73 AA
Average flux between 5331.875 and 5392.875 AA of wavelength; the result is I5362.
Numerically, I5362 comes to 9.62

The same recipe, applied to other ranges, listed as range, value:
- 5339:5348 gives 8.22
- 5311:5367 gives 9.02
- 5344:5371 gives 9.51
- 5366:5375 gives 9.48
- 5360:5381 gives 9.86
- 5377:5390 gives 10.6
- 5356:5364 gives 9.96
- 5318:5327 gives 8.84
